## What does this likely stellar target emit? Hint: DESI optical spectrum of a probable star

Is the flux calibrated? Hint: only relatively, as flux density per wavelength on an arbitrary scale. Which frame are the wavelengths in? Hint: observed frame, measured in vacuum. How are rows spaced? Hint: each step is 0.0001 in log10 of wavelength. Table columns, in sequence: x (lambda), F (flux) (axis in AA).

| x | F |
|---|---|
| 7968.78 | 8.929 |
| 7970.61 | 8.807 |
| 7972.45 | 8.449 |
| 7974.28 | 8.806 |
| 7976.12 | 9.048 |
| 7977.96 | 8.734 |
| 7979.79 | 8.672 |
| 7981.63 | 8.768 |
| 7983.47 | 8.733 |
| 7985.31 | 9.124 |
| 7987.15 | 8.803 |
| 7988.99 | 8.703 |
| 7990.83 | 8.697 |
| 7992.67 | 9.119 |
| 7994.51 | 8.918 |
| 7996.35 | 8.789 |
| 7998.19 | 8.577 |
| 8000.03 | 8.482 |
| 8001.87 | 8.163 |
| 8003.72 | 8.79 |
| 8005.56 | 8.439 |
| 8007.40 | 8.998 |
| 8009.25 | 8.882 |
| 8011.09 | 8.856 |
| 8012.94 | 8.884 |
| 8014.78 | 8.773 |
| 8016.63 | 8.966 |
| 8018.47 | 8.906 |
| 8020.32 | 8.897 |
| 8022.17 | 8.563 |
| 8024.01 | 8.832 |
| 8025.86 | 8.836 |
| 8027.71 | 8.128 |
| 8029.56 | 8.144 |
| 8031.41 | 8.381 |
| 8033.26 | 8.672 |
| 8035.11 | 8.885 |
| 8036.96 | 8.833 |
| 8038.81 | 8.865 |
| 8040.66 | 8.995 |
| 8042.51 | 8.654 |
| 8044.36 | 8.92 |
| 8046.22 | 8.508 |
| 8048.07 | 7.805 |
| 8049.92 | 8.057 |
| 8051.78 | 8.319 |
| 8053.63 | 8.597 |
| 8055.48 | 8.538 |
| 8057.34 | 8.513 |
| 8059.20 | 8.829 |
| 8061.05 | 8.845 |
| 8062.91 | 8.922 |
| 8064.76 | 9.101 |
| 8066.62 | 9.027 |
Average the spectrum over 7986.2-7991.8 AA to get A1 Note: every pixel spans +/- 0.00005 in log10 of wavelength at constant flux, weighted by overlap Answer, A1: 8.74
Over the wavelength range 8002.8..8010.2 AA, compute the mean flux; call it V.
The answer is 8.78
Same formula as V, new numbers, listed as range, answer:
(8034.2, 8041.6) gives 8.9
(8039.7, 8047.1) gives 8.77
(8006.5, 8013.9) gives 8.9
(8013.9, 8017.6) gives 8.88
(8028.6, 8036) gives 8.51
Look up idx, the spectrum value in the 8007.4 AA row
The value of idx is 8.998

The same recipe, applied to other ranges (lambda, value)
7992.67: 9.119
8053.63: 8.597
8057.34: 8.513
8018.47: 8.906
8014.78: 8.773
